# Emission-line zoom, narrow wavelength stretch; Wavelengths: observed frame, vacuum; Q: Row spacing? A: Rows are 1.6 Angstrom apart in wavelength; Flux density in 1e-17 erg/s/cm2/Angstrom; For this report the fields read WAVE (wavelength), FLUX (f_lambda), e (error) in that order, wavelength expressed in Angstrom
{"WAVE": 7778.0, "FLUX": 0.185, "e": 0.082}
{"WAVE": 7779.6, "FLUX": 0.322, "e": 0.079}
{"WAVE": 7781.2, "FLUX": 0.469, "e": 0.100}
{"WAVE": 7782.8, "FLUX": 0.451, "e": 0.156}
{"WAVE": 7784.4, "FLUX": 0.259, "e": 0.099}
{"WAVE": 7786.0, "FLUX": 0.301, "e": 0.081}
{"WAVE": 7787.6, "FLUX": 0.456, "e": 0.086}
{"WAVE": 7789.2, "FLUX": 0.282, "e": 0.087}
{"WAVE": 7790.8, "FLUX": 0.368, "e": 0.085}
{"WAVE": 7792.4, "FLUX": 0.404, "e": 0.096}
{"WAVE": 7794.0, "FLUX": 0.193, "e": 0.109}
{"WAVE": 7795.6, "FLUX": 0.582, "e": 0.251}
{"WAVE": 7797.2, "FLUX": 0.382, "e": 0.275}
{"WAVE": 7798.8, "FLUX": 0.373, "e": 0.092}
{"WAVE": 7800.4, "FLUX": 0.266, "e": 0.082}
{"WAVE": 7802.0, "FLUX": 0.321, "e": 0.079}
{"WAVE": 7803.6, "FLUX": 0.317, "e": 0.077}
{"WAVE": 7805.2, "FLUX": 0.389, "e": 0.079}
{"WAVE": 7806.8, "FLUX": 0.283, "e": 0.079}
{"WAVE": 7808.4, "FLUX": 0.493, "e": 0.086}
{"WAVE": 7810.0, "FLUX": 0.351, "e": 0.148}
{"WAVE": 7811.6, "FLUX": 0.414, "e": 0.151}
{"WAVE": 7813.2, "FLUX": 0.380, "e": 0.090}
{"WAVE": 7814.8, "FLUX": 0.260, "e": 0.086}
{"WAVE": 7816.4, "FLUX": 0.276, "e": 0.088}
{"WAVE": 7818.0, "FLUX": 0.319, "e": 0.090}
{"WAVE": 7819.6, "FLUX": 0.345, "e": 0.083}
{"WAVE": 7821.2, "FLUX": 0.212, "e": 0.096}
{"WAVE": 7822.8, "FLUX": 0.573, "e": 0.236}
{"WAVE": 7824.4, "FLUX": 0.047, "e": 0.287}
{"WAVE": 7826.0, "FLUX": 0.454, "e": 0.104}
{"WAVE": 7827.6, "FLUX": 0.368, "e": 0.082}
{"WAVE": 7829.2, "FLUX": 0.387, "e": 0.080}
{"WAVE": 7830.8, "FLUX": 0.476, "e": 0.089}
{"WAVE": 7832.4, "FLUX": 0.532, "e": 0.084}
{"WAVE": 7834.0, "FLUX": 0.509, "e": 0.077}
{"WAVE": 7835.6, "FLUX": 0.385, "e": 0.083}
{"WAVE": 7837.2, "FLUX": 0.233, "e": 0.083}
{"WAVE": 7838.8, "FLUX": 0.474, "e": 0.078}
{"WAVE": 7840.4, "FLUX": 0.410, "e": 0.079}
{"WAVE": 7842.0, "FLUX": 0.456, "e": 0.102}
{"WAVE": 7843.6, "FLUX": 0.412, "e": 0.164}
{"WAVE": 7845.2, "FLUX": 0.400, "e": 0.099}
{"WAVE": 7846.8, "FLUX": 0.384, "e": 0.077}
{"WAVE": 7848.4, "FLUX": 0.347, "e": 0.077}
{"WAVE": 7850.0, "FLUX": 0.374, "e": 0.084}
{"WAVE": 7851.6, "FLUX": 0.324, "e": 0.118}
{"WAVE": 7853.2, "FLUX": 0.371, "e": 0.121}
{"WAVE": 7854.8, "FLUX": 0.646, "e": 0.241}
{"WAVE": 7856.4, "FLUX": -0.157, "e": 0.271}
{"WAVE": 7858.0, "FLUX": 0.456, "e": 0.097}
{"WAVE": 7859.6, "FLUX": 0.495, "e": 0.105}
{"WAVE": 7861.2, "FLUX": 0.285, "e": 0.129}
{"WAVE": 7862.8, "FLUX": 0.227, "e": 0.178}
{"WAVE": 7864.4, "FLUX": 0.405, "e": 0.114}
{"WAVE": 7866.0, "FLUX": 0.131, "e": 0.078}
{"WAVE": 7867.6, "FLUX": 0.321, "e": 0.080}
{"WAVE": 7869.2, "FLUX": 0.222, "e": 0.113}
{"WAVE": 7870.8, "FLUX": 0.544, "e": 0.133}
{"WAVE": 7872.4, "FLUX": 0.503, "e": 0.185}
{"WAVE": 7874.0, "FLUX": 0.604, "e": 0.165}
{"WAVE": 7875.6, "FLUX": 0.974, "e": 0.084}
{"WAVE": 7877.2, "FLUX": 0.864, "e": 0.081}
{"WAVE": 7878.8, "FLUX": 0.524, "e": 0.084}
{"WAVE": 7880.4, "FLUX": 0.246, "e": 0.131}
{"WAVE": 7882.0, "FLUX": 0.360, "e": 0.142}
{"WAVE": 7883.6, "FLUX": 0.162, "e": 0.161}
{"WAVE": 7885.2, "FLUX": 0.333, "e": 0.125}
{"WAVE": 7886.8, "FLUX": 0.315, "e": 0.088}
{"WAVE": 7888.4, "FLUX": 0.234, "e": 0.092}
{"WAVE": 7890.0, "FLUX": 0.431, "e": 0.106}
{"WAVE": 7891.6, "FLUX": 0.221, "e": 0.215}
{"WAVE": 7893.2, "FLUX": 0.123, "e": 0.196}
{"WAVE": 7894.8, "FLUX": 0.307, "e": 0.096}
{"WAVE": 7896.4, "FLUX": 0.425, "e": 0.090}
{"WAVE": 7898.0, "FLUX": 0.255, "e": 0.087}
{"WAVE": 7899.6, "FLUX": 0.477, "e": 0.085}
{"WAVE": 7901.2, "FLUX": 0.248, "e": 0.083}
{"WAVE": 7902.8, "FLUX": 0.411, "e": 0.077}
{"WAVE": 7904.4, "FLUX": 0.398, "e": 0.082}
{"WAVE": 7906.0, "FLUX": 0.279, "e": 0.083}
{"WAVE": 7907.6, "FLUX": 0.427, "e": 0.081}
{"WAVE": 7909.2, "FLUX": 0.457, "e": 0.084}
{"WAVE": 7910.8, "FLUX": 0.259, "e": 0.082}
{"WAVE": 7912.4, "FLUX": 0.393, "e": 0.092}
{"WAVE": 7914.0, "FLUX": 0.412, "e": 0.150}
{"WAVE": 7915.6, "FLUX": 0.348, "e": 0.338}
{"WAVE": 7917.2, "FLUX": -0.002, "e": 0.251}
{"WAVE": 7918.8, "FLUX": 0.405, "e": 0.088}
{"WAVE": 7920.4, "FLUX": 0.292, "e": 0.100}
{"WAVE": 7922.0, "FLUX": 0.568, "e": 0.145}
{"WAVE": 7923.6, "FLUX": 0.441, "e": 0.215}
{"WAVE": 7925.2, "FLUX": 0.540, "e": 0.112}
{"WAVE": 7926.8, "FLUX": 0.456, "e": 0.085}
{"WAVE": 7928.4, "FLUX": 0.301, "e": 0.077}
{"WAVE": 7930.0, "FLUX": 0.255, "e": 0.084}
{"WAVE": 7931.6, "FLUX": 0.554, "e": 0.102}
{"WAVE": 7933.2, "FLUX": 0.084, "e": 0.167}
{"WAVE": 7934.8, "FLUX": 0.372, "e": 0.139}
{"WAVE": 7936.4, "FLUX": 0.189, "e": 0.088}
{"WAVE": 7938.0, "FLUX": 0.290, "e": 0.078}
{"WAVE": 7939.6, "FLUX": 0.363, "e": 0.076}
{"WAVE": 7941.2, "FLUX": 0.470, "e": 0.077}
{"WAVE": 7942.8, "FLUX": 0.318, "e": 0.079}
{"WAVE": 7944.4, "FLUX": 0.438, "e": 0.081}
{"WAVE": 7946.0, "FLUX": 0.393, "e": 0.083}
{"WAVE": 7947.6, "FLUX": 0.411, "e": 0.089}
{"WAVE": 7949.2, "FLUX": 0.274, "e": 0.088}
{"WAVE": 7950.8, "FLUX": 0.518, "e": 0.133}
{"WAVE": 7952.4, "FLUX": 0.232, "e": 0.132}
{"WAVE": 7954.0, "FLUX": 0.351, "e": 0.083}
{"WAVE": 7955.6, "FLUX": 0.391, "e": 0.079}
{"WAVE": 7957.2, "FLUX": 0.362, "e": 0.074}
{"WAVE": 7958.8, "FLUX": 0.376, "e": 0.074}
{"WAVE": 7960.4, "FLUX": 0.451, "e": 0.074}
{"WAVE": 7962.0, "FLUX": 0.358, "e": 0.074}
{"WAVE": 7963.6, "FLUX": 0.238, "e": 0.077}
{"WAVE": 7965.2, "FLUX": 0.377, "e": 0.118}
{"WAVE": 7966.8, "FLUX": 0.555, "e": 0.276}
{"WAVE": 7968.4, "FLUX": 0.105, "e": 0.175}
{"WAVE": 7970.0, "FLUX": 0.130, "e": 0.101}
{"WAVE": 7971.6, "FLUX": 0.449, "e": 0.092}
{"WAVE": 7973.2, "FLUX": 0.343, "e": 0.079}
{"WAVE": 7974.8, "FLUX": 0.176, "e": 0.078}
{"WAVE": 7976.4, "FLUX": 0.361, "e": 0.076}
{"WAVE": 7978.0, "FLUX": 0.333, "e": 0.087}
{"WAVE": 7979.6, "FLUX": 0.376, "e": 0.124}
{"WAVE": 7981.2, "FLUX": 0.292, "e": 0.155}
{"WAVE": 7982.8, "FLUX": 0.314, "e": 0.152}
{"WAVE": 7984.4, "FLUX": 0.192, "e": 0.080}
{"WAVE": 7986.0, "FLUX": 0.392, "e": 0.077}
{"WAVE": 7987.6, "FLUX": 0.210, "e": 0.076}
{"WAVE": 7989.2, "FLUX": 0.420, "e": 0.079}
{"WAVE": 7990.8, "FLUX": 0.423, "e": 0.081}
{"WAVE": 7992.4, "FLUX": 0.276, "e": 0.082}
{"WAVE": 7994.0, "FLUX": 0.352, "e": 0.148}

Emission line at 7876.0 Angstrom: Hgamma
